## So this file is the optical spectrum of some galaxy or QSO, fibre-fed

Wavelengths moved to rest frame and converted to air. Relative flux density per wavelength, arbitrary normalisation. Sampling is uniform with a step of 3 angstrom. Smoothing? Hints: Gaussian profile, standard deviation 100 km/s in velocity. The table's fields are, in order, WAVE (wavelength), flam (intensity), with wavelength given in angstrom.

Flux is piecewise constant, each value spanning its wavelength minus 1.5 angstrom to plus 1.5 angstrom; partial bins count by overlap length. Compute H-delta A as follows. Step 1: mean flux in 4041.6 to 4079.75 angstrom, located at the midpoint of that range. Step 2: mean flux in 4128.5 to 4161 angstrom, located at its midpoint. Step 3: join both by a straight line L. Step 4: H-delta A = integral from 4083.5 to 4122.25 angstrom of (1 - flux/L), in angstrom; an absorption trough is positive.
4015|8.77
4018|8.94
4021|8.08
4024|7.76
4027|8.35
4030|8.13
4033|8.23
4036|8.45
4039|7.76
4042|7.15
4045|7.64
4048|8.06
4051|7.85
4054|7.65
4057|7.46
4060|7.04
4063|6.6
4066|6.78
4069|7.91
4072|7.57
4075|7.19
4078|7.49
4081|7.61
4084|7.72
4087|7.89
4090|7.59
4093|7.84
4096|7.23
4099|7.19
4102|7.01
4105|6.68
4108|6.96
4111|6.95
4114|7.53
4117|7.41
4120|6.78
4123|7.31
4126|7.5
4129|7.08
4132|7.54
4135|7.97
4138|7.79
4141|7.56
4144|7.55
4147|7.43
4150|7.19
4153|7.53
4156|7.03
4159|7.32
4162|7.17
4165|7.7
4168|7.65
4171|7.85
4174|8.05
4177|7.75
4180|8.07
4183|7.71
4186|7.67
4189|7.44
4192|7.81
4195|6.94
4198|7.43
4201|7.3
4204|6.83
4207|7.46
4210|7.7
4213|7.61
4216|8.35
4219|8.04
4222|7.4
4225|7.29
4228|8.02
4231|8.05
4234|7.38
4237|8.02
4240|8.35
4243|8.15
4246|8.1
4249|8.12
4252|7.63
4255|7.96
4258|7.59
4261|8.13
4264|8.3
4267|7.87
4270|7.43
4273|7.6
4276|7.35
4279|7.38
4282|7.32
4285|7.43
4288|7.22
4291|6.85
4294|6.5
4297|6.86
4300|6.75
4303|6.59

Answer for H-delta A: 0.84 angstrom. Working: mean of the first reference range 7.42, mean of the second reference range 7.46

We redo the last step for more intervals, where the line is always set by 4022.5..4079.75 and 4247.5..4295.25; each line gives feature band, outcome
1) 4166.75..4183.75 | -0.6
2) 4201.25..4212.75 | 0.3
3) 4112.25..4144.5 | 0.7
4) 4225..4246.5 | -1.1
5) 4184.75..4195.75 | 0.1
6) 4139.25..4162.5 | 0.7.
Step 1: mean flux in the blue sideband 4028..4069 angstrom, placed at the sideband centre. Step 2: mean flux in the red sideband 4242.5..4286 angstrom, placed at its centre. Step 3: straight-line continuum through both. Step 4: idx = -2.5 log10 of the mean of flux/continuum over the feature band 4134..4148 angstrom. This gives 0.00 mag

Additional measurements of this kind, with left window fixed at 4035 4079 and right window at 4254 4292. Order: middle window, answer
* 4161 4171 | -0.01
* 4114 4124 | 0.04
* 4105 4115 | 0.07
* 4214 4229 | -0.04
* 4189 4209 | 0.03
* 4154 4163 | 0.05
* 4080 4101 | -0.01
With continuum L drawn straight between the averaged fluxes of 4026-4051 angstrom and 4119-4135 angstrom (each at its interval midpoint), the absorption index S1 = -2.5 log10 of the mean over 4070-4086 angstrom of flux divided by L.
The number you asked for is 0.019 mag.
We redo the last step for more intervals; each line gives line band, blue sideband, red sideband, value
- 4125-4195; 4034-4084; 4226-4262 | 0.027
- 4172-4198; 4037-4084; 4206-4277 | 0.007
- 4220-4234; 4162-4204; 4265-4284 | -0.016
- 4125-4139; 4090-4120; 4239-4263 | -0.033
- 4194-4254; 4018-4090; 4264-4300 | -0.048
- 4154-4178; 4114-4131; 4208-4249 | -0.007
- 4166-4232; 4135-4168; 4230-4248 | 0.015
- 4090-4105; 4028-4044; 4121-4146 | 0.058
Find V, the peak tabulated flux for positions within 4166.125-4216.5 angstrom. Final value 8.35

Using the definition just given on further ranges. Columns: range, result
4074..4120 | 7.89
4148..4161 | 7.53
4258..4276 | 8.3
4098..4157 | 7.97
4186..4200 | 7.81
